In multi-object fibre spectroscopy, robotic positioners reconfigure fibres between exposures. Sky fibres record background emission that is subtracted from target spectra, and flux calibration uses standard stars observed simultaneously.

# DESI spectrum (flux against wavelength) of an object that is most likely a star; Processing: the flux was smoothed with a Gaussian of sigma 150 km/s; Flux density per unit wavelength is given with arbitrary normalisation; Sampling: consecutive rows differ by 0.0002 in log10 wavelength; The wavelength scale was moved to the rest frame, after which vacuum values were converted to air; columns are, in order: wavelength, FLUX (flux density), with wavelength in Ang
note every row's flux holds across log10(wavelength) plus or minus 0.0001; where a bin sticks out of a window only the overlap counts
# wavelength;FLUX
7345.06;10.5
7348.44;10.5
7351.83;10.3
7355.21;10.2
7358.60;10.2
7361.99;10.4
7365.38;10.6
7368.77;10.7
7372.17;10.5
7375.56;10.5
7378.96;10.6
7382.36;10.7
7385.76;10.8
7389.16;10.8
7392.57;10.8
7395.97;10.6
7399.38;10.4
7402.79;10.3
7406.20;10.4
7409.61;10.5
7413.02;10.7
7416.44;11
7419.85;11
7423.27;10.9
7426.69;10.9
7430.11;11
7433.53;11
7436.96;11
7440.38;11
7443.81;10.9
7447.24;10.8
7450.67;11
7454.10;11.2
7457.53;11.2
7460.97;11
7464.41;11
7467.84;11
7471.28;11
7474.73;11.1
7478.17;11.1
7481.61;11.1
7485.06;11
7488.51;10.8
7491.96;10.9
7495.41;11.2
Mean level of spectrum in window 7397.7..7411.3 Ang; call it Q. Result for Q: 10.4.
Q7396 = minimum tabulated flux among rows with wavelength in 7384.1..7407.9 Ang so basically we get 10.3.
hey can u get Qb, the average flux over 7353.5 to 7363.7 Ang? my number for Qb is 10.3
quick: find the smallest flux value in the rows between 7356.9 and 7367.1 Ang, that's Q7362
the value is 10.2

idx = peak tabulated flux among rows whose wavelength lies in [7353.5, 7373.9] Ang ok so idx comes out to 10.7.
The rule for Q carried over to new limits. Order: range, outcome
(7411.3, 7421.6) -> 10.9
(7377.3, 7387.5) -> 10.7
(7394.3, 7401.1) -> 10.5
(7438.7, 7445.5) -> 10.9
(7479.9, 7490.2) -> 11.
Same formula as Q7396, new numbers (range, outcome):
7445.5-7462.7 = 10.8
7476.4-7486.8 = 11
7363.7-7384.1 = 10.5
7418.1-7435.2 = 10.9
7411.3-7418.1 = 10.7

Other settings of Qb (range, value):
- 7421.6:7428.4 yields 10.9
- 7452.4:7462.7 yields 11.1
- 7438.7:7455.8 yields 11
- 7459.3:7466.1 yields 11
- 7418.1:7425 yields 11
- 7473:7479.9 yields 11.1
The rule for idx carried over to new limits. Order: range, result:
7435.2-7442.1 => 11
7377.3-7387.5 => 10.8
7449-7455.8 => 11.2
